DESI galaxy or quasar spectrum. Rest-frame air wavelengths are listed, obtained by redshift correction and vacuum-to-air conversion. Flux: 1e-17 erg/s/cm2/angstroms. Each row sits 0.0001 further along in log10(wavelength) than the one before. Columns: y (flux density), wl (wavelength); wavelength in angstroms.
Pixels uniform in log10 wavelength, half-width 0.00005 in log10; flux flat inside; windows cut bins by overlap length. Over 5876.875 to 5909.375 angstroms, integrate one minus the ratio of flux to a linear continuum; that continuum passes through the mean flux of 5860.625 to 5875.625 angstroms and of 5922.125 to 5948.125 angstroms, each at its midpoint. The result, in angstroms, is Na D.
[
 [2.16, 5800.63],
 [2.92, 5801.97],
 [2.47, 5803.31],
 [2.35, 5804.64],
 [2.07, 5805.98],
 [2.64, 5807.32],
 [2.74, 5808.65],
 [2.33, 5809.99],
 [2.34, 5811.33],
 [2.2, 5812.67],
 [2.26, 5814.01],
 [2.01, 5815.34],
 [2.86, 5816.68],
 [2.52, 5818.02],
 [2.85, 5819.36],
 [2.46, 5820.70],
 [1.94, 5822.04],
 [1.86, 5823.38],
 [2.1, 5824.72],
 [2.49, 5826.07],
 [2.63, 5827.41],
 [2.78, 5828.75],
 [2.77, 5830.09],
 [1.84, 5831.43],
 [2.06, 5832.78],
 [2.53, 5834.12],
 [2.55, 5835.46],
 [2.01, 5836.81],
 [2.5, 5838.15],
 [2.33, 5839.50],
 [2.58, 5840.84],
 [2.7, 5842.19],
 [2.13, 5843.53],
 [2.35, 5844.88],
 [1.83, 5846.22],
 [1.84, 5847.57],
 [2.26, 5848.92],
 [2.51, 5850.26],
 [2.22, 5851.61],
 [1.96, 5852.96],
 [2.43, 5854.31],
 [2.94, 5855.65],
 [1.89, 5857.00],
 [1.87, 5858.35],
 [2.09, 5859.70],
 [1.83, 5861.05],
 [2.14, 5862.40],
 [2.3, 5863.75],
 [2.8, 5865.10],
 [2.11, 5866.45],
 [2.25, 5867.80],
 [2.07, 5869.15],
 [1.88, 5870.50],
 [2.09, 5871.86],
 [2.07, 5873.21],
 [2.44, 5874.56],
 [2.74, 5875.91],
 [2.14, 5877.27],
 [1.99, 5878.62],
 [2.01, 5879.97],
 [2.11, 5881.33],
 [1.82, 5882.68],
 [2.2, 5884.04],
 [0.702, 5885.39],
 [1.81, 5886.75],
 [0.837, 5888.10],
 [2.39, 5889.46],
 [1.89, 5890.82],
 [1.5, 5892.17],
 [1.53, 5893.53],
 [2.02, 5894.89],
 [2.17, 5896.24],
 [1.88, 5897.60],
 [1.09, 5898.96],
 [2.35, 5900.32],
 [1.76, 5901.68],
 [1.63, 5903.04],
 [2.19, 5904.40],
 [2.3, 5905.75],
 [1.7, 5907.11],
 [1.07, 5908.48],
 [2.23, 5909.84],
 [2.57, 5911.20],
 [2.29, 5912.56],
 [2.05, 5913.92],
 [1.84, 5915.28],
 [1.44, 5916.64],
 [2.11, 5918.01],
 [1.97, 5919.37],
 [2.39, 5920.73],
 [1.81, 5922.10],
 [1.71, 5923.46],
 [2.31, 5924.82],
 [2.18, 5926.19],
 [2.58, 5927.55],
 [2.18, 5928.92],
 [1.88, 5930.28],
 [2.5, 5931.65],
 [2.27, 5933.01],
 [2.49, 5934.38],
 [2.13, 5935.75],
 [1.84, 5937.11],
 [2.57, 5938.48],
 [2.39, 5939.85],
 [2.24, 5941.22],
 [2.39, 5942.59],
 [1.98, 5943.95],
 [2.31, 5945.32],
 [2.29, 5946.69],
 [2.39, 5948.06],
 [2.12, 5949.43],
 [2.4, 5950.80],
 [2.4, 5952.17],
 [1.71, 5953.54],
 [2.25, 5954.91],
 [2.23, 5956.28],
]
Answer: 6.1 angstroms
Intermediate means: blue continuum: 2.2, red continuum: 2.23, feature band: 1.8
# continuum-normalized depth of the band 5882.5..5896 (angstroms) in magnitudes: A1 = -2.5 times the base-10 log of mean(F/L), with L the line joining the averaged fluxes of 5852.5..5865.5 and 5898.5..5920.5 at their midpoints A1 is 0.21 mag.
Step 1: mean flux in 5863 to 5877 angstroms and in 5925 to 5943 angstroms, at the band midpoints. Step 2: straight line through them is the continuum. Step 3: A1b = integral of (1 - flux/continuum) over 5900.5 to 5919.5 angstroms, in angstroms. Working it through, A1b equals 2.72 angstroms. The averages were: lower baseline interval 2.27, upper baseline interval 2.28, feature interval 1.95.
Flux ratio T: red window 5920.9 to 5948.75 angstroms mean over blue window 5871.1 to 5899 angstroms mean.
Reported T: 1.17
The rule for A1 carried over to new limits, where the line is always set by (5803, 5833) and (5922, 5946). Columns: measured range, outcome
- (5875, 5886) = 0.16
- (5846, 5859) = 0.07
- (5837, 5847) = 0.01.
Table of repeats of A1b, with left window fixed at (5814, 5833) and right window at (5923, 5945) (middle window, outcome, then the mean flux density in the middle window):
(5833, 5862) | 1.1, 2.25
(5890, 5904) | 3.0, 1.8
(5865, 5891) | 3.4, 2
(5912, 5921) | 1.1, 1.99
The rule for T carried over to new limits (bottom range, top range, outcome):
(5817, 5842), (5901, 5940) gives 0.87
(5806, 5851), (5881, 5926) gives 0.79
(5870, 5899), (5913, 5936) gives 1.11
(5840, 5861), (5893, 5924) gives 0.86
